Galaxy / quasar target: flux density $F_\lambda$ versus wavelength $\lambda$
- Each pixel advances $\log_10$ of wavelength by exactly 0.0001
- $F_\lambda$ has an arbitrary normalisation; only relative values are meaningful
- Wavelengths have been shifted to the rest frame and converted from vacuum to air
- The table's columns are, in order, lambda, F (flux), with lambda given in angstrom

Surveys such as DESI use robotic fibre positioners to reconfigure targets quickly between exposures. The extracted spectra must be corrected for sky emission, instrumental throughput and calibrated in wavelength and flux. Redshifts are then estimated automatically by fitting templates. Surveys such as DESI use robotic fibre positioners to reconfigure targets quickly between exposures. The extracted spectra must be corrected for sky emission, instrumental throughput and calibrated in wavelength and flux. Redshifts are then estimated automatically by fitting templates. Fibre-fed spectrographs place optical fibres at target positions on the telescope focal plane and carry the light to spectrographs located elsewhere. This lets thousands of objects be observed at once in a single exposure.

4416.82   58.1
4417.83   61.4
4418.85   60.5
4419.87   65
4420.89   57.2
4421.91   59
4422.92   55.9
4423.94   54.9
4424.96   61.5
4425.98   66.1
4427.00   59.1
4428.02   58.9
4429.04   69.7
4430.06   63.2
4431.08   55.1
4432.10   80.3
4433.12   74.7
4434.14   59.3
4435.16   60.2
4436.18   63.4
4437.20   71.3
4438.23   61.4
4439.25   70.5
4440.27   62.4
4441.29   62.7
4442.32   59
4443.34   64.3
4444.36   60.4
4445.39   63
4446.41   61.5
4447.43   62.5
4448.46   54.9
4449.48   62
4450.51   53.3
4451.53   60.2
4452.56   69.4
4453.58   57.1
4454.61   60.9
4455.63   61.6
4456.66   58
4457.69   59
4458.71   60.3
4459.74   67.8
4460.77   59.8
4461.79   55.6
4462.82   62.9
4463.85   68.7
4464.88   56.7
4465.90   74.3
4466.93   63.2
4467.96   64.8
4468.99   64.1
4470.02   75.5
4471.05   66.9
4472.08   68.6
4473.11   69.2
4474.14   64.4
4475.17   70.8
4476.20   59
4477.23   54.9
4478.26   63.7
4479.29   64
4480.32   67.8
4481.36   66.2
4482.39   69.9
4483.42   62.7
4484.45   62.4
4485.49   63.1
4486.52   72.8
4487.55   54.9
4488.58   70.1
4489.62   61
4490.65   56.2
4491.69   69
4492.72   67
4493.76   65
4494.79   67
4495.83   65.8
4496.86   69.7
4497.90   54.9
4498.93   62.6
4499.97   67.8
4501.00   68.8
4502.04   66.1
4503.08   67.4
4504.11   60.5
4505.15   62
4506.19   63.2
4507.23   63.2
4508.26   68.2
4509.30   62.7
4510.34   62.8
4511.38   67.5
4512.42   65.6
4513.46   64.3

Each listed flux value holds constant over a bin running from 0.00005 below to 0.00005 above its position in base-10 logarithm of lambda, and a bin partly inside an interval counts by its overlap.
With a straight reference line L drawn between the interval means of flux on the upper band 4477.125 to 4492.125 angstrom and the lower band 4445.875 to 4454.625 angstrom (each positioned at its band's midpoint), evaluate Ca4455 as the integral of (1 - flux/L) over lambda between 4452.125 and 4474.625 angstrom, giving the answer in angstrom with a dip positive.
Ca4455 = -0.84 angstrom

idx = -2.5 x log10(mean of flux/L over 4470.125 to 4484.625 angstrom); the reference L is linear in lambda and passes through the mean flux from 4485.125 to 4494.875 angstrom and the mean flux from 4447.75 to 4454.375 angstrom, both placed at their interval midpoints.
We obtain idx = -0.04 mag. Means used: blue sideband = 59.6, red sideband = 64.6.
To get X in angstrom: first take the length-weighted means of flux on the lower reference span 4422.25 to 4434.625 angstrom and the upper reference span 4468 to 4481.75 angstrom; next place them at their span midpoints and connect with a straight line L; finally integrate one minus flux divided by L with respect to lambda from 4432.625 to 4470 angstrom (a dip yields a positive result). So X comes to 1.0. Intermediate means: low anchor 63.2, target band 62.7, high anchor 65.7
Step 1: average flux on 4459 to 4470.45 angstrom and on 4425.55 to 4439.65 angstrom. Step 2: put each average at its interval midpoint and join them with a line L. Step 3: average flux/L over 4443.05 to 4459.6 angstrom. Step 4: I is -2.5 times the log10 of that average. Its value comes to 0.07 mag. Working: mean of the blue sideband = 65.2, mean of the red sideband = 64.7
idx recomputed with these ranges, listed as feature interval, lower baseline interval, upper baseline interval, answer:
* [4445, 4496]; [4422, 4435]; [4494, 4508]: 0.01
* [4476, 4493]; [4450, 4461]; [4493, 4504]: 0.00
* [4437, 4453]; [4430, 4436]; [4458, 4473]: 0.05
